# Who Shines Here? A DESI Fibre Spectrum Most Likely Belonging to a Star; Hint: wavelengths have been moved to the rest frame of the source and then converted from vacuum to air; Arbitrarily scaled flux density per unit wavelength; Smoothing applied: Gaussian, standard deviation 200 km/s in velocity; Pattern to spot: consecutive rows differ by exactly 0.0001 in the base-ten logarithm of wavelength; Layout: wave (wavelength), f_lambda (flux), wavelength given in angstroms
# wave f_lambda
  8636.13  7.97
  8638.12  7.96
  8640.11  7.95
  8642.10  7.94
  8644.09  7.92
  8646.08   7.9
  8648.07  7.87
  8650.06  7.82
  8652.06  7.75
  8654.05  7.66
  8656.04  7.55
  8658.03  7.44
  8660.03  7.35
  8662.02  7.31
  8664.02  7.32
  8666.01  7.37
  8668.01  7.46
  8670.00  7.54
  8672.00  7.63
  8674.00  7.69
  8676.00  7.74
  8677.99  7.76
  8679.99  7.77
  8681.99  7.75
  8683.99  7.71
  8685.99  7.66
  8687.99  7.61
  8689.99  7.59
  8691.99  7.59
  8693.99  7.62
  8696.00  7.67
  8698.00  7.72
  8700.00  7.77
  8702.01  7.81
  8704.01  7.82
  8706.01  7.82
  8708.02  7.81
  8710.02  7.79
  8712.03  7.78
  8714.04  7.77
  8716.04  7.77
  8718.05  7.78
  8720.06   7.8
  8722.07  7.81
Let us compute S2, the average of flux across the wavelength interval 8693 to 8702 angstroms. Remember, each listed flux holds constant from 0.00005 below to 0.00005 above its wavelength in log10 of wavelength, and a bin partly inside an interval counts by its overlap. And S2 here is 7.7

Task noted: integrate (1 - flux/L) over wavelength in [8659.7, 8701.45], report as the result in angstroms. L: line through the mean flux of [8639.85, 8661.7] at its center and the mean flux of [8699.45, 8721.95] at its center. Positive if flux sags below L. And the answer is 0.8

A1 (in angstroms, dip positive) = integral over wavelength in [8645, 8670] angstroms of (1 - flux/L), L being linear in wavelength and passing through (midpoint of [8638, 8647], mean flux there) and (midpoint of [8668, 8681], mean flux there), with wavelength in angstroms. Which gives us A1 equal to 0.78 angstroms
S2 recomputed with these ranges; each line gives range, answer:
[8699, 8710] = 7.81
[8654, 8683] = 7.55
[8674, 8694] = 7.69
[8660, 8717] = 7.66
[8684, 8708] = 7.7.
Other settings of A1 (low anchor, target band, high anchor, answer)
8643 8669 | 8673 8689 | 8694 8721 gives -0.07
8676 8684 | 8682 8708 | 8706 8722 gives 0.21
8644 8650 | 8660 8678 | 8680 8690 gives 0.59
